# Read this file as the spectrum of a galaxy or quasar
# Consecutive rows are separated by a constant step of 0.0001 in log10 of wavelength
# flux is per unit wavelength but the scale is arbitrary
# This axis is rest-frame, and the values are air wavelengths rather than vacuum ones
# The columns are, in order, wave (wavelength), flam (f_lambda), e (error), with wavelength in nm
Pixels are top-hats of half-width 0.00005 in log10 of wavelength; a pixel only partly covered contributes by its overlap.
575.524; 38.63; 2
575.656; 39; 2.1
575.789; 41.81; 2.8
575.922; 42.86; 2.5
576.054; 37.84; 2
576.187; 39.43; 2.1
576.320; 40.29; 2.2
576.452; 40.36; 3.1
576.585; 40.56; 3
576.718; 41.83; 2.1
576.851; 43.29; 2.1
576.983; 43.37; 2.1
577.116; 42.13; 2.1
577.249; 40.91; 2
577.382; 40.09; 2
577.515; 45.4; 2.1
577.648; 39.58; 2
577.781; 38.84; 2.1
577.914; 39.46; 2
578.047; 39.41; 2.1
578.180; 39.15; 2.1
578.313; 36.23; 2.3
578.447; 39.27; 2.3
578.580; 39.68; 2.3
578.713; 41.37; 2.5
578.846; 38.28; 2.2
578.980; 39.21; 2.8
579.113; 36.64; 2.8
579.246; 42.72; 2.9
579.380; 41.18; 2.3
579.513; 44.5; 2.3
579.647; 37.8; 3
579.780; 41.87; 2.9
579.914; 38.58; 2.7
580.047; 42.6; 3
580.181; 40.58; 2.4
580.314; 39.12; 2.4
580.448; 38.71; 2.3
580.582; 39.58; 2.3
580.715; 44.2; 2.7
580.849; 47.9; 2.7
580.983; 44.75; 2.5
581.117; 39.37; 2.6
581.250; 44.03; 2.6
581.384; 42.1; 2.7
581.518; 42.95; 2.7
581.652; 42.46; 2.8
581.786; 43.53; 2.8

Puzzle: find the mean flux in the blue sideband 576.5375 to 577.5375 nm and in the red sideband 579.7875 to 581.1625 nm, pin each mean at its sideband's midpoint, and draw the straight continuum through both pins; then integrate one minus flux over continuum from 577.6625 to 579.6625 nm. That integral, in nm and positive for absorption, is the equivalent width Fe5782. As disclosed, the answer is 0.11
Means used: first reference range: 42.1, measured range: 39.6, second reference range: 41.6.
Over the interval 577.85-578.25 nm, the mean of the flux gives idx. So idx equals 39.3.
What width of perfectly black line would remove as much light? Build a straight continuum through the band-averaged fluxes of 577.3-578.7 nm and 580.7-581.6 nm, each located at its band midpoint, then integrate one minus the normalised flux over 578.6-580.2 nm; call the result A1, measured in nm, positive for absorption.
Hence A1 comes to 0.04 nm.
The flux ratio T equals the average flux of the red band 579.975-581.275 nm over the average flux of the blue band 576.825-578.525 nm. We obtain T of 1.0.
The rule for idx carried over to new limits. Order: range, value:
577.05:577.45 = 41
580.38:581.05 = 43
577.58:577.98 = 39.3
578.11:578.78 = 39.1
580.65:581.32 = 44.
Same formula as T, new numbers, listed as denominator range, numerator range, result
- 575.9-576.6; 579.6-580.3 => 1.01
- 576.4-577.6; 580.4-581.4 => 1.02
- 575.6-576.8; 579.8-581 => 1.03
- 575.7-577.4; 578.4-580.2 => 0.98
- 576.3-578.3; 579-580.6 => 0.99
